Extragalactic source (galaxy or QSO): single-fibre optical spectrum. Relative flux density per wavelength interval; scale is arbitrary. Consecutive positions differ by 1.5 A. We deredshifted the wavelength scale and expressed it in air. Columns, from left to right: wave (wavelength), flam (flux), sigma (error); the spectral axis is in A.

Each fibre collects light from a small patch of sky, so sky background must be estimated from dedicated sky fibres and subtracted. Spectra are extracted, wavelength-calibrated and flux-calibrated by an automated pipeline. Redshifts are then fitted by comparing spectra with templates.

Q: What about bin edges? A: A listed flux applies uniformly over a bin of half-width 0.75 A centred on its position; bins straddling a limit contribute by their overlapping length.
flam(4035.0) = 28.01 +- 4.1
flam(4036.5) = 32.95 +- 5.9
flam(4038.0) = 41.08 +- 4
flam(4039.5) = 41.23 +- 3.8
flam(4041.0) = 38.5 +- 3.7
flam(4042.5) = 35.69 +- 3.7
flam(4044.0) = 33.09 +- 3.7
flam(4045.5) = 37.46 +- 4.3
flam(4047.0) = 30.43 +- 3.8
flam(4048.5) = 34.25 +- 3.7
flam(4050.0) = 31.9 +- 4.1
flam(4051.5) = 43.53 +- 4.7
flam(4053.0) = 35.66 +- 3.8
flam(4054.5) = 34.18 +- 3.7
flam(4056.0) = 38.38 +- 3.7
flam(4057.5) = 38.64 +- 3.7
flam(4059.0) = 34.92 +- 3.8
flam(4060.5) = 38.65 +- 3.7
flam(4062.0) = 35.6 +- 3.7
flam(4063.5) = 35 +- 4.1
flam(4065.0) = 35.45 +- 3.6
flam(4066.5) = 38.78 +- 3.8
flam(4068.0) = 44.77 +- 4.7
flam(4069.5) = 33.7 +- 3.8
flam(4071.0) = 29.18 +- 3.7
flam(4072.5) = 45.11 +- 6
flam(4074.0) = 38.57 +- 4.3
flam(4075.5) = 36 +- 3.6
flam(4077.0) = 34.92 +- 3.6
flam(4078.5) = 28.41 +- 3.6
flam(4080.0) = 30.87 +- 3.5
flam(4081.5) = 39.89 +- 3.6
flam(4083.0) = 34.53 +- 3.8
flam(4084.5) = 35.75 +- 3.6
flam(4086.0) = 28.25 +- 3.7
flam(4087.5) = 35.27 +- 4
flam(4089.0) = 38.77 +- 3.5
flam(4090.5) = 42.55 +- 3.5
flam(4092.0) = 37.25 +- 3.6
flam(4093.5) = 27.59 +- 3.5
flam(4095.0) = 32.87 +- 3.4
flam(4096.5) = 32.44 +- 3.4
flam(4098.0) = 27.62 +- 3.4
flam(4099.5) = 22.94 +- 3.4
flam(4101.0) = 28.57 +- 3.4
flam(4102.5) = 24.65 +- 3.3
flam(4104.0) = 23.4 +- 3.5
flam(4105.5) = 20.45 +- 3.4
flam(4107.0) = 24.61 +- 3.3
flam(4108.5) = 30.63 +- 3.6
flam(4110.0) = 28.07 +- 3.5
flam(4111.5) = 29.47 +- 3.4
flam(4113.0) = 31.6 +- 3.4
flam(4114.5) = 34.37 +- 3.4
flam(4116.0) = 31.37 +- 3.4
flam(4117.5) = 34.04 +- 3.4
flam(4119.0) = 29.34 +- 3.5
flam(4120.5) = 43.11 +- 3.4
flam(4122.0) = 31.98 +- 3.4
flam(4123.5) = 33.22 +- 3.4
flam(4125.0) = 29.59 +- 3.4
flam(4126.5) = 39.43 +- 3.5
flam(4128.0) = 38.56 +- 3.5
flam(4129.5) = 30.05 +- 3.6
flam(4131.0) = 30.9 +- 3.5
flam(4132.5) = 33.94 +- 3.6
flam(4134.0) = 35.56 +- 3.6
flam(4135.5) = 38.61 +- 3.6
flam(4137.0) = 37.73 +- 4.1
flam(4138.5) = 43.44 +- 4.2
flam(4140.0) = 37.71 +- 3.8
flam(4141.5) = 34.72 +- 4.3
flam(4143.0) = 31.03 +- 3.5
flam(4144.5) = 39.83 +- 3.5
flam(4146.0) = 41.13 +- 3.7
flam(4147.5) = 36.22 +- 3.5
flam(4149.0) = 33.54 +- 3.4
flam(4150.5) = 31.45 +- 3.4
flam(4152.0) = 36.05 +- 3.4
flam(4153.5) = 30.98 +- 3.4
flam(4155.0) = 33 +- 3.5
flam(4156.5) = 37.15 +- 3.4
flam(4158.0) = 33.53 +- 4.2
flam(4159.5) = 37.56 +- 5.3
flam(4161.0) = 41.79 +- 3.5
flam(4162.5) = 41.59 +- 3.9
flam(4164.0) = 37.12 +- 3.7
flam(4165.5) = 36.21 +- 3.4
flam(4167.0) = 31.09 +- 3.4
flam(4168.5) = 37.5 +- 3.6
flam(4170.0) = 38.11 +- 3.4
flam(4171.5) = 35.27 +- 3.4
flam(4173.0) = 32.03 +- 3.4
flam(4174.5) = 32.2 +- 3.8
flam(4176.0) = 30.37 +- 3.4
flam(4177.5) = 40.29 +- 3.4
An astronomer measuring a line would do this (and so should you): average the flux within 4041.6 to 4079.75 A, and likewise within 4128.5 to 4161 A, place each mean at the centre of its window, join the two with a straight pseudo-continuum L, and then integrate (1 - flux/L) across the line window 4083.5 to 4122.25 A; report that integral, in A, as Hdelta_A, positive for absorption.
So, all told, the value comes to 5.2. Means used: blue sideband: 36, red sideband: 35.6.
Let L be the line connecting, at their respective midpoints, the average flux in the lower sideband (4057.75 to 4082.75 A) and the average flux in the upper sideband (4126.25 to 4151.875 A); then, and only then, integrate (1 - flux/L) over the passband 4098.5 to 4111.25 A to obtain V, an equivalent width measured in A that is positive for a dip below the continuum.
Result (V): 3.7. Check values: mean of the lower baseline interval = 36.3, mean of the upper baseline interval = 36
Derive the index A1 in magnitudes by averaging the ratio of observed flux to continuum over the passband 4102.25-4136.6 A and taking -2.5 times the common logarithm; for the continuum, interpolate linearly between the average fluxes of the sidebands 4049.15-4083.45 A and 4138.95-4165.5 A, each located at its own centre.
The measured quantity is 0.14 mag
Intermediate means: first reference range 36.4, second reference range 36.2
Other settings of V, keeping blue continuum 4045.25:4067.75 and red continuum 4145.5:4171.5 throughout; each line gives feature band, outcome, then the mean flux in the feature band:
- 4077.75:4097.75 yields 1.23 A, 34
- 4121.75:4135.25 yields 0.82 A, 33.9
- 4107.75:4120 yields 1.63 A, 31.4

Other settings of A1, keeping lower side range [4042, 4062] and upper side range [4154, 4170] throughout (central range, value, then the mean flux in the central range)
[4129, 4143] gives 0.02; 35.7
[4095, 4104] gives 0.30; 27.4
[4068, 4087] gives 0.03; 35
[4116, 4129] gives 0.05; 34.6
